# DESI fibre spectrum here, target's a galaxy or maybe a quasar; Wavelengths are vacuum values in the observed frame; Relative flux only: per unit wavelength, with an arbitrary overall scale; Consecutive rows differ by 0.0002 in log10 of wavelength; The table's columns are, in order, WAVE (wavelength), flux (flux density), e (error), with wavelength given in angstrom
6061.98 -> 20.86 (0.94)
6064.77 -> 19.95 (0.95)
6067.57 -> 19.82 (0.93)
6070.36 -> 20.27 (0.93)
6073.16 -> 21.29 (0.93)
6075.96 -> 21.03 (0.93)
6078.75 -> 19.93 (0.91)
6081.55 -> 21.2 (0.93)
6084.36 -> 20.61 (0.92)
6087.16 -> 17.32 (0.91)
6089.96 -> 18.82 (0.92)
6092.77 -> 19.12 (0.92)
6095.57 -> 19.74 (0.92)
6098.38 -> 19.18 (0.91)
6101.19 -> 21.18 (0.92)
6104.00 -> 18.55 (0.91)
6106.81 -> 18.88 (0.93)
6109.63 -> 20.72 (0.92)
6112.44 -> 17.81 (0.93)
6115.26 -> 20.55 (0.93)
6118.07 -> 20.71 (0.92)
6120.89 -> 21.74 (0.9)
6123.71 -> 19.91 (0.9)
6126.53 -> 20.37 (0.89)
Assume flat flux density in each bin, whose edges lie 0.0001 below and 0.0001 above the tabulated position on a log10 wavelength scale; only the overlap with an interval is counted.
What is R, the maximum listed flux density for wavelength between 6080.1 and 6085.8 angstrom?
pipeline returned 21.2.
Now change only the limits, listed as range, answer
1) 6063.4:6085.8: 21.29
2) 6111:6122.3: 21.74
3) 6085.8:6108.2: 21.18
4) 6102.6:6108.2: 18.88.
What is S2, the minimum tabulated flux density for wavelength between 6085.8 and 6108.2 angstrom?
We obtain 17.32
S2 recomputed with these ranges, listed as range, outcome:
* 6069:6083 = 19.93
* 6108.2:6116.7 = 17.81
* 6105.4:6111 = 18.88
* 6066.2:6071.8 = 19.82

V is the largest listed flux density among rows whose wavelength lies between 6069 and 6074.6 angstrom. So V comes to 21.29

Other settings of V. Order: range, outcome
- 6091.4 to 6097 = 19.74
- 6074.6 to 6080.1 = 21.03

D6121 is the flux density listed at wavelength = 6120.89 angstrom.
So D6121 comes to 21.74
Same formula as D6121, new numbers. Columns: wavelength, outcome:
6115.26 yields 20.55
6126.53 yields 20.37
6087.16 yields 17.32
